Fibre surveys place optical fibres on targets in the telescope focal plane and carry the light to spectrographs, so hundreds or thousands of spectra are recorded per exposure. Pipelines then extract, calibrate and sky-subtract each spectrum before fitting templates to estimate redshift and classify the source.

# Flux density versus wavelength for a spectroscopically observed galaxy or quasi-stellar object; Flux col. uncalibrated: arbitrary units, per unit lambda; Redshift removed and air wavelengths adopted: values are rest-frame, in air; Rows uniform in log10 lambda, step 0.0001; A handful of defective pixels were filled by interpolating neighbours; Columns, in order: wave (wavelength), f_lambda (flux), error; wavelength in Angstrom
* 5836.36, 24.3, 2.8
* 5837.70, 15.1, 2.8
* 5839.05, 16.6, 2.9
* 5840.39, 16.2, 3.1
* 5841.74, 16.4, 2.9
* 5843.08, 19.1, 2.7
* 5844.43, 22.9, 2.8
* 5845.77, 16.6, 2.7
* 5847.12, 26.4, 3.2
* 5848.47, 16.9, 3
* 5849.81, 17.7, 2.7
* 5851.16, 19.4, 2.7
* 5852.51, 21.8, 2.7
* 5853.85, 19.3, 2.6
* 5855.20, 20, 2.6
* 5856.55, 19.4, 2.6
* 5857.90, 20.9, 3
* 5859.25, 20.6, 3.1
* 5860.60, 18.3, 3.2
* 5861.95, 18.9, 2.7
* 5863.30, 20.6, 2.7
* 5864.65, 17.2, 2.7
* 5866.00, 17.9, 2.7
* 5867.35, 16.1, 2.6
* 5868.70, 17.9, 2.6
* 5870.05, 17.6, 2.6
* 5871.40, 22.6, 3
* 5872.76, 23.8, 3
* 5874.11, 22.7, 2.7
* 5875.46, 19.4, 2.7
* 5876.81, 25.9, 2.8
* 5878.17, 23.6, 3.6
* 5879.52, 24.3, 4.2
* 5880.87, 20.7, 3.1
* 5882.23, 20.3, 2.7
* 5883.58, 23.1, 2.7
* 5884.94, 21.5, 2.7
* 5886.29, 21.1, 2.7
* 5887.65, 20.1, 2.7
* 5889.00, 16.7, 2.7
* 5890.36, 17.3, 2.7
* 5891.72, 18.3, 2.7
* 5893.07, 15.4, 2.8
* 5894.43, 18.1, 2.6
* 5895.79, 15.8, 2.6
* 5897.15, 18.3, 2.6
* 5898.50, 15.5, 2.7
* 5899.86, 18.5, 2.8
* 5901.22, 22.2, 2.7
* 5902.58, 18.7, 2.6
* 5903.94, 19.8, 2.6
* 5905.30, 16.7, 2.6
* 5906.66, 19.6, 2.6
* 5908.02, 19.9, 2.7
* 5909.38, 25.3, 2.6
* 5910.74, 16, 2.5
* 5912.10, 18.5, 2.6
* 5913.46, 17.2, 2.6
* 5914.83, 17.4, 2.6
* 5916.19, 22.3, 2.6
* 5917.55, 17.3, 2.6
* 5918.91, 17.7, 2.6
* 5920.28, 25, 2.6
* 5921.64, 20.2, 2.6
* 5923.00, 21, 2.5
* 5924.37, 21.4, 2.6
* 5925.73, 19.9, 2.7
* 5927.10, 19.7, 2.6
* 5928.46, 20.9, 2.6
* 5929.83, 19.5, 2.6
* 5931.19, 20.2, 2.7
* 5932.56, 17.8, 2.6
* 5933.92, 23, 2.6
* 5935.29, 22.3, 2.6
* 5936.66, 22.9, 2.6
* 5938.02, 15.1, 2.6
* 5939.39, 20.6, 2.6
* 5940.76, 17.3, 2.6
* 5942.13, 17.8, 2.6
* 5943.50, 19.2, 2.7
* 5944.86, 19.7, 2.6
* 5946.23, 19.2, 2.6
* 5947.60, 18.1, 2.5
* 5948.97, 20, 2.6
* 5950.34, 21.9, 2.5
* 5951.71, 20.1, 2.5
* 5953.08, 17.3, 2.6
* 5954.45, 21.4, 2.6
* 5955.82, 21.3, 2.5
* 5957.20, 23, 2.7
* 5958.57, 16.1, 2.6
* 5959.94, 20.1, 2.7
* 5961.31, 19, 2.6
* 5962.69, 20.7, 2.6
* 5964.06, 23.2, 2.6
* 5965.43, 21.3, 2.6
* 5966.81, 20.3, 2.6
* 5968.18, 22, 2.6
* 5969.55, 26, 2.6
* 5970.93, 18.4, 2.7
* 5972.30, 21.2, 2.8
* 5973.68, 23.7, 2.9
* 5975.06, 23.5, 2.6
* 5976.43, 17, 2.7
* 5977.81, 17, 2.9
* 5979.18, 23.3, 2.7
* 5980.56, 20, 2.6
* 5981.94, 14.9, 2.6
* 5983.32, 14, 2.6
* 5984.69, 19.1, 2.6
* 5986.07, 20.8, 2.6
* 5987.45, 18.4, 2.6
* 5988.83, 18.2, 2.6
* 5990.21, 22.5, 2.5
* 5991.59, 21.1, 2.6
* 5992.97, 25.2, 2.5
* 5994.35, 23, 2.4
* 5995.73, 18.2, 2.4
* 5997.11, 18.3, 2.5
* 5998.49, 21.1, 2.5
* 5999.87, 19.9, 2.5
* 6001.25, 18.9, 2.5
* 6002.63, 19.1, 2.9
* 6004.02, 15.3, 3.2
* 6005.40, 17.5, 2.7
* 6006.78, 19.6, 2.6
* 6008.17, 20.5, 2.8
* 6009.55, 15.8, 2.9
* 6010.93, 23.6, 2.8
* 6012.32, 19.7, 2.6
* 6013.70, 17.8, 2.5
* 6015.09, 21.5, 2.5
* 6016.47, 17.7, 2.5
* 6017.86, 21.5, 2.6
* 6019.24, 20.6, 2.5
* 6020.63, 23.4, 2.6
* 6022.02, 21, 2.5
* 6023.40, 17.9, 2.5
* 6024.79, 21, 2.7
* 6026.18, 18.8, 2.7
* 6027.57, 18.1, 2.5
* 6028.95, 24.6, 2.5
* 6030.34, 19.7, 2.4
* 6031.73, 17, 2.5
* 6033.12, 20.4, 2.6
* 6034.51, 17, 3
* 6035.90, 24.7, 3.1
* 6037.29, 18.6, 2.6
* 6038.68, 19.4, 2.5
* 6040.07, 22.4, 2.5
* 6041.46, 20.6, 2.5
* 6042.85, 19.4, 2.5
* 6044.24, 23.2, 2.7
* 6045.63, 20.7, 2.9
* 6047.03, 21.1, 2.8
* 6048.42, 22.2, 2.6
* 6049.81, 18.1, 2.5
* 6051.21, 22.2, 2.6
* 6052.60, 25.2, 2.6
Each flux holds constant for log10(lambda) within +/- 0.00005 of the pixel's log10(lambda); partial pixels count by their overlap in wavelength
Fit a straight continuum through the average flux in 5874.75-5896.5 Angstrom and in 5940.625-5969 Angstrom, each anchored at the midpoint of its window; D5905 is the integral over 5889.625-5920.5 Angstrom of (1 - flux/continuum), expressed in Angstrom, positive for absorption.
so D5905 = 2.2 Angstrom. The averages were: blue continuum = 20.1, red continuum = 20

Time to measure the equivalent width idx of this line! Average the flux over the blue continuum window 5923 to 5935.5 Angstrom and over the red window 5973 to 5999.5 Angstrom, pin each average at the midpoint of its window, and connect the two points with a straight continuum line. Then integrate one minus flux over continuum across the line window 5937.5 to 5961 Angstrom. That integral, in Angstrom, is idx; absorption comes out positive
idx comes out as 1.1 Angstrom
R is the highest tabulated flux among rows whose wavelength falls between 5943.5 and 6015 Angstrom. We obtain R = 26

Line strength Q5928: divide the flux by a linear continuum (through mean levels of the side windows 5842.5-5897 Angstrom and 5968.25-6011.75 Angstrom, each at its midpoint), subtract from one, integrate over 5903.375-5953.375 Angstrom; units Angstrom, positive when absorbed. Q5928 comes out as 0.5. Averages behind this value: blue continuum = 19.9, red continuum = 19.9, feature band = 19.7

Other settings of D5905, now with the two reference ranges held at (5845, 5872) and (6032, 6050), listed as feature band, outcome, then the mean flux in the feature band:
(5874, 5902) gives -0.53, 19.9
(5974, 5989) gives 0.96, 18.9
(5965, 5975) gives -0.93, 21.9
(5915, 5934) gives -0.47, 20.3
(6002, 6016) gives 0.93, 19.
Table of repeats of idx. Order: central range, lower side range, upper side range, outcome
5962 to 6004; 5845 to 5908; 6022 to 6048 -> -0.37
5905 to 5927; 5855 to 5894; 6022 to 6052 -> 0.41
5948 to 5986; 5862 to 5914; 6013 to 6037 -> -0.59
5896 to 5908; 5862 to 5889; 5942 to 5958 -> 1.07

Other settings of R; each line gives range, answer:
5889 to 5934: 25.3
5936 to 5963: 23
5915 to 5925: 25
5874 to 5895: 25.9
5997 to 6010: 21.1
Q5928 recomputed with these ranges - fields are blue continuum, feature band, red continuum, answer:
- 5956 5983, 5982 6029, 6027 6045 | 1.8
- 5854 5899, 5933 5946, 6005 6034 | 0.1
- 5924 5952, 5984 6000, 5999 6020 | -0.9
